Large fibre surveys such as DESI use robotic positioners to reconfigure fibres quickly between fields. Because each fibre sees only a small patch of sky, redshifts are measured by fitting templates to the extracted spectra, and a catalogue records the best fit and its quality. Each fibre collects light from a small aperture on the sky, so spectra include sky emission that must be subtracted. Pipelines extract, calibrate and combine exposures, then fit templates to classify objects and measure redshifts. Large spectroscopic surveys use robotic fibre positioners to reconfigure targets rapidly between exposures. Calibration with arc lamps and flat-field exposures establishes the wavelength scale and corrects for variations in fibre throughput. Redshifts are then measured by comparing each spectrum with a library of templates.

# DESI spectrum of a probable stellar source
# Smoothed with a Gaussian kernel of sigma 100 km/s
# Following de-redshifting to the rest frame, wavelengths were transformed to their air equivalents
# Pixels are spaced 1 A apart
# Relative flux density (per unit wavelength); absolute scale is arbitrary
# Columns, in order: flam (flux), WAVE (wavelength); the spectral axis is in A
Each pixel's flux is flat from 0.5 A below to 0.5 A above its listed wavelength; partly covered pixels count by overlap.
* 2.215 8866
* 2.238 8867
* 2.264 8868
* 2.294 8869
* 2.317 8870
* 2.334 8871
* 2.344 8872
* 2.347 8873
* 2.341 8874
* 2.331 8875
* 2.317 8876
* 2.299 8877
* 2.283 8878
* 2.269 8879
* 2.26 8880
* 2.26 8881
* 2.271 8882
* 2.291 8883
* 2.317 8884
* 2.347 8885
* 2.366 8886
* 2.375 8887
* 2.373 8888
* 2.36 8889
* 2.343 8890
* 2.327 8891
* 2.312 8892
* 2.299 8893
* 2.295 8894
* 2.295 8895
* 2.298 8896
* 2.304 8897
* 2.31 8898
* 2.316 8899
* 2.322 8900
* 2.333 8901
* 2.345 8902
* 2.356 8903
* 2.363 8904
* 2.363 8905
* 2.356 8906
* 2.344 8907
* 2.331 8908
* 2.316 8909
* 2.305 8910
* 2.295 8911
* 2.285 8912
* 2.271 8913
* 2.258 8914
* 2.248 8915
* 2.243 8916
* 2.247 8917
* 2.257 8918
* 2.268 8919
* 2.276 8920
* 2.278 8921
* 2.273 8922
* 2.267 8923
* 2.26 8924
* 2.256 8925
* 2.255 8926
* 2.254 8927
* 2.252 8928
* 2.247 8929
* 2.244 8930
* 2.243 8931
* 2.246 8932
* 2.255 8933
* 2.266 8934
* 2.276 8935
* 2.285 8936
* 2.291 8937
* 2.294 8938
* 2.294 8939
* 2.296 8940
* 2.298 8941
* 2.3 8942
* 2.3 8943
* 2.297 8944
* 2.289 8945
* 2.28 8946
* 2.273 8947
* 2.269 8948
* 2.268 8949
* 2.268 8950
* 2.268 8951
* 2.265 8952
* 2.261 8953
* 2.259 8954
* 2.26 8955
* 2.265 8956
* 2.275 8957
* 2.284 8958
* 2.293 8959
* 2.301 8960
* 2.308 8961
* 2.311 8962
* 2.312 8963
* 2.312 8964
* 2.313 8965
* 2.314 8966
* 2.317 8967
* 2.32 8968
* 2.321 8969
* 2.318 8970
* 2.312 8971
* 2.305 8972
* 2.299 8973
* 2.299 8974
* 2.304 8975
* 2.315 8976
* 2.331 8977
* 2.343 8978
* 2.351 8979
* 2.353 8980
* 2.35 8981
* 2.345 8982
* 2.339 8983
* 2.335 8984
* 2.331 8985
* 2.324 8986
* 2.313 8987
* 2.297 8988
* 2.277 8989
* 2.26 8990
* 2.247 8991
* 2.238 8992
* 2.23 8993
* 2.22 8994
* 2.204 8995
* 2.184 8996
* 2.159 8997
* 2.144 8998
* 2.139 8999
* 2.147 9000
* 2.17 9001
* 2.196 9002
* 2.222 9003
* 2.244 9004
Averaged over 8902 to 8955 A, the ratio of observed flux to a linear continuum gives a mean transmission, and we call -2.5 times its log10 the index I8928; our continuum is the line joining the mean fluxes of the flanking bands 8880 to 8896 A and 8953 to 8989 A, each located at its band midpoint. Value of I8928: 0.02 mag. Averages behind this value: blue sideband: 2.32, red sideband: 2.31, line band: 2.28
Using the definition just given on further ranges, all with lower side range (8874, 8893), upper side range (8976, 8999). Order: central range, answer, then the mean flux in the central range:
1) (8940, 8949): 0.003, 2.29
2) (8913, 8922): 0.021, 2.26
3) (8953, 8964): 0.001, 2.29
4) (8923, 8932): 0.023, 2.25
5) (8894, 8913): -0.006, 2.32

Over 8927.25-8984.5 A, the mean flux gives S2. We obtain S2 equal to 2.29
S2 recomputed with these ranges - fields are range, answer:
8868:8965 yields 2.29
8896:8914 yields 2.32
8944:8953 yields 2.27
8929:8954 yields 2.28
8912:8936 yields 2.26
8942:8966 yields 2.28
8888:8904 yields 2.32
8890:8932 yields 2.29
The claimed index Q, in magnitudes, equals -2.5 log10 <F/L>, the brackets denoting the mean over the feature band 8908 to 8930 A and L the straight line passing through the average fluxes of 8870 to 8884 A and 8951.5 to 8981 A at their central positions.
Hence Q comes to 0.02 mag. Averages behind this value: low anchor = 2.3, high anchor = 2.3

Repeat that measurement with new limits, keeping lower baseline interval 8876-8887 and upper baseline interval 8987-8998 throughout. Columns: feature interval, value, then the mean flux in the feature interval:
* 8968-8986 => -0.04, 2.33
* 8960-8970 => -0.03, 2.31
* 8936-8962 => -0.01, 2.28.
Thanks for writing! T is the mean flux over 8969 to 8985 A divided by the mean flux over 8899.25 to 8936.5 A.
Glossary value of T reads 1.0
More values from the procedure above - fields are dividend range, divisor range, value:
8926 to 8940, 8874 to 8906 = 0.98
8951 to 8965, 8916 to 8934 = 1.01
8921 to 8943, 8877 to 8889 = 0.98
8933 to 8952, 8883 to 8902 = 0.98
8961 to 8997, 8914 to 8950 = 1.01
